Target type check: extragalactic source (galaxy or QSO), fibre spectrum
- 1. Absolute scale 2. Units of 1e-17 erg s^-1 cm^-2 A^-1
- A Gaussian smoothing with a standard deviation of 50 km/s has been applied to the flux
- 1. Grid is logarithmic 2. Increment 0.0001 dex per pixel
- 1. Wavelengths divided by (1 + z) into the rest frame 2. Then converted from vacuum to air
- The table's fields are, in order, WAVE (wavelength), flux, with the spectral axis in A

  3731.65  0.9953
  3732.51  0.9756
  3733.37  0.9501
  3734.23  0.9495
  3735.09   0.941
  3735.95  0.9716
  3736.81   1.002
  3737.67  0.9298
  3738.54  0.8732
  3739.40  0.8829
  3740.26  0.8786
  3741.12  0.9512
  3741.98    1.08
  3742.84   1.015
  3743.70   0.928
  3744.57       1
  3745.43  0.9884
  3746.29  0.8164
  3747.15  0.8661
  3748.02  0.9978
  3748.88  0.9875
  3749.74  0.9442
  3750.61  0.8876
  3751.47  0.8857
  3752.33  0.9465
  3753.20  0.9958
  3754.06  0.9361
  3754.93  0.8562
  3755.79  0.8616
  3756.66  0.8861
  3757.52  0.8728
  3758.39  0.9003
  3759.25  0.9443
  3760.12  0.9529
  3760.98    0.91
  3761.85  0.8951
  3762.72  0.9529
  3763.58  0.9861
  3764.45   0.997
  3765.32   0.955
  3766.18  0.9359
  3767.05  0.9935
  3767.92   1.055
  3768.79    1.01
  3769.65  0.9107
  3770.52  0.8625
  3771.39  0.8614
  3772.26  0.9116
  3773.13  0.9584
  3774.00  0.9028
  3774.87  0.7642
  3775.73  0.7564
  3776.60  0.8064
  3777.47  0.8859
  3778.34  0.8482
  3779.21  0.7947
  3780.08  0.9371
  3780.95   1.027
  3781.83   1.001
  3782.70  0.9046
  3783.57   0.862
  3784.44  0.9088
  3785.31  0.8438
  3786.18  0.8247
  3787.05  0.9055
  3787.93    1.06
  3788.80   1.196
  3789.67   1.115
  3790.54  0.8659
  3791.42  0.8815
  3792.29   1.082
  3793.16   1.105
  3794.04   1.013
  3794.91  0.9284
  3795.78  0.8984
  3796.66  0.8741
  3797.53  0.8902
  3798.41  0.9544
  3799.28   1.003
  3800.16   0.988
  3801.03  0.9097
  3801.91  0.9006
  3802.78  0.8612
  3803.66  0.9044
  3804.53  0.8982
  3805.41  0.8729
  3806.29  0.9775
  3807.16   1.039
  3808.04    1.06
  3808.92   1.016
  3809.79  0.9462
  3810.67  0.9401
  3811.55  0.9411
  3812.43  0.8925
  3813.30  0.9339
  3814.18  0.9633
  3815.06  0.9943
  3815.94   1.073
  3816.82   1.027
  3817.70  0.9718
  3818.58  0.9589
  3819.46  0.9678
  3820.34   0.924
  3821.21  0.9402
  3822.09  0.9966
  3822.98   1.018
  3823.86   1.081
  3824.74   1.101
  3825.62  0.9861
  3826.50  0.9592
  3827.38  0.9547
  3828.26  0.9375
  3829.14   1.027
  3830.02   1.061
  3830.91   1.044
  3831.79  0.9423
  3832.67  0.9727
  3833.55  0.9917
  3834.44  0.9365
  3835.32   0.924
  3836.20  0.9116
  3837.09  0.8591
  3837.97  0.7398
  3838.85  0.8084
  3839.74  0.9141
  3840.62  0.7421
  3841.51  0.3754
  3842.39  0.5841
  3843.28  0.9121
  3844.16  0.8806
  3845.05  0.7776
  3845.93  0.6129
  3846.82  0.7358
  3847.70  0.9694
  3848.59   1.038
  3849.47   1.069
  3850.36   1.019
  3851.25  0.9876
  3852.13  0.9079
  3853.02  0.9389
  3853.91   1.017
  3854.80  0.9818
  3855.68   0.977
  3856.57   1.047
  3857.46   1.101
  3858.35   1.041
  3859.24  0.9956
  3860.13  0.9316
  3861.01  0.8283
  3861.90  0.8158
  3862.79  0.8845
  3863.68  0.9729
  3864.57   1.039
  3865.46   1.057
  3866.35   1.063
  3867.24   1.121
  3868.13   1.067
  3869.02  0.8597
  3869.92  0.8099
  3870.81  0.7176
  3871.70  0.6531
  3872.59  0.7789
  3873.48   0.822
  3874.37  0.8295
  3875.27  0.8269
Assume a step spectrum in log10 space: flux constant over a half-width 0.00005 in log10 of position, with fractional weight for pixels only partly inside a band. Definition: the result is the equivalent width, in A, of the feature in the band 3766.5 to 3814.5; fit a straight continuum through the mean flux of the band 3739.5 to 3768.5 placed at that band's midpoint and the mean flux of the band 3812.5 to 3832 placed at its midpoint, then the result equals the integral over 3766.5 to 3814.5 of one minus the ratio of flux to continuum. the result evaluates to 1.6 A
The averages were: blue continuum 0.941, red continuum 0.993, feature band 0.935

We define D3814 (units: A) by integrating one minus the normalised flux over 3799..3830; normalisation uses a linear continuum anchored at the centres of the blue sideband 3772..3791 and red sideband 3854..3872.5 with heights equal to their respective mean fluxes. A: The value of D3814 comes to -1.5 A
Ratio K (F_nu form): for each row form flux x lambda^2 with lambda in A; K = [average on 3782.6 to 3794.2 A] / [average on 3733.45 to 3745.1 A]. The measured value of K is 1.04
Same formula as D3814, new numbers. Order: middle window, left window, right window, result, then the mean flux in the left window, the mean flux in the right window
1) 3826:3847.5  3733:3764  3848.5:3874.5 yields 1.90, 0.934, 0.946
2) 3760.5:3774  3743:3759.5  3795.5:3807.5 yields -0.31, 0.922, 0.926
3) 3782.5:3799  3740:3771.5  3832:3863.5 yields -0.59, 0.939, 0.894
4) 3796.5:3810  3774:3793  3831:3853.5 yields -0.65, 0.92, 0.865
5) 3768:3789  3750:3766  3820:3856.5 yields 0.39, 0.924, 0.917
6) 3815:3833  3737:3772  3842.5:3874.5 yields -1.39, 0.935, 0.921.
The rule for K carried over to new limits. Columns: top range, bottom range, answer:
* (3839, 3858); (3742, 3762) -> 1.00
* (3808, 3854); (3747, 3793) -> 1.03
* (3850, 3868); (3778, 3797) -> 1.08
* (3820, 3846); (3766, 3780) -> 1.04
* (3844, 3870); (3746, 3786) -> 1.10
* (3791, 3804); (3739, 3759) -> 1.05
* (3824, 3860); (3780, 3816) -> 0.99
